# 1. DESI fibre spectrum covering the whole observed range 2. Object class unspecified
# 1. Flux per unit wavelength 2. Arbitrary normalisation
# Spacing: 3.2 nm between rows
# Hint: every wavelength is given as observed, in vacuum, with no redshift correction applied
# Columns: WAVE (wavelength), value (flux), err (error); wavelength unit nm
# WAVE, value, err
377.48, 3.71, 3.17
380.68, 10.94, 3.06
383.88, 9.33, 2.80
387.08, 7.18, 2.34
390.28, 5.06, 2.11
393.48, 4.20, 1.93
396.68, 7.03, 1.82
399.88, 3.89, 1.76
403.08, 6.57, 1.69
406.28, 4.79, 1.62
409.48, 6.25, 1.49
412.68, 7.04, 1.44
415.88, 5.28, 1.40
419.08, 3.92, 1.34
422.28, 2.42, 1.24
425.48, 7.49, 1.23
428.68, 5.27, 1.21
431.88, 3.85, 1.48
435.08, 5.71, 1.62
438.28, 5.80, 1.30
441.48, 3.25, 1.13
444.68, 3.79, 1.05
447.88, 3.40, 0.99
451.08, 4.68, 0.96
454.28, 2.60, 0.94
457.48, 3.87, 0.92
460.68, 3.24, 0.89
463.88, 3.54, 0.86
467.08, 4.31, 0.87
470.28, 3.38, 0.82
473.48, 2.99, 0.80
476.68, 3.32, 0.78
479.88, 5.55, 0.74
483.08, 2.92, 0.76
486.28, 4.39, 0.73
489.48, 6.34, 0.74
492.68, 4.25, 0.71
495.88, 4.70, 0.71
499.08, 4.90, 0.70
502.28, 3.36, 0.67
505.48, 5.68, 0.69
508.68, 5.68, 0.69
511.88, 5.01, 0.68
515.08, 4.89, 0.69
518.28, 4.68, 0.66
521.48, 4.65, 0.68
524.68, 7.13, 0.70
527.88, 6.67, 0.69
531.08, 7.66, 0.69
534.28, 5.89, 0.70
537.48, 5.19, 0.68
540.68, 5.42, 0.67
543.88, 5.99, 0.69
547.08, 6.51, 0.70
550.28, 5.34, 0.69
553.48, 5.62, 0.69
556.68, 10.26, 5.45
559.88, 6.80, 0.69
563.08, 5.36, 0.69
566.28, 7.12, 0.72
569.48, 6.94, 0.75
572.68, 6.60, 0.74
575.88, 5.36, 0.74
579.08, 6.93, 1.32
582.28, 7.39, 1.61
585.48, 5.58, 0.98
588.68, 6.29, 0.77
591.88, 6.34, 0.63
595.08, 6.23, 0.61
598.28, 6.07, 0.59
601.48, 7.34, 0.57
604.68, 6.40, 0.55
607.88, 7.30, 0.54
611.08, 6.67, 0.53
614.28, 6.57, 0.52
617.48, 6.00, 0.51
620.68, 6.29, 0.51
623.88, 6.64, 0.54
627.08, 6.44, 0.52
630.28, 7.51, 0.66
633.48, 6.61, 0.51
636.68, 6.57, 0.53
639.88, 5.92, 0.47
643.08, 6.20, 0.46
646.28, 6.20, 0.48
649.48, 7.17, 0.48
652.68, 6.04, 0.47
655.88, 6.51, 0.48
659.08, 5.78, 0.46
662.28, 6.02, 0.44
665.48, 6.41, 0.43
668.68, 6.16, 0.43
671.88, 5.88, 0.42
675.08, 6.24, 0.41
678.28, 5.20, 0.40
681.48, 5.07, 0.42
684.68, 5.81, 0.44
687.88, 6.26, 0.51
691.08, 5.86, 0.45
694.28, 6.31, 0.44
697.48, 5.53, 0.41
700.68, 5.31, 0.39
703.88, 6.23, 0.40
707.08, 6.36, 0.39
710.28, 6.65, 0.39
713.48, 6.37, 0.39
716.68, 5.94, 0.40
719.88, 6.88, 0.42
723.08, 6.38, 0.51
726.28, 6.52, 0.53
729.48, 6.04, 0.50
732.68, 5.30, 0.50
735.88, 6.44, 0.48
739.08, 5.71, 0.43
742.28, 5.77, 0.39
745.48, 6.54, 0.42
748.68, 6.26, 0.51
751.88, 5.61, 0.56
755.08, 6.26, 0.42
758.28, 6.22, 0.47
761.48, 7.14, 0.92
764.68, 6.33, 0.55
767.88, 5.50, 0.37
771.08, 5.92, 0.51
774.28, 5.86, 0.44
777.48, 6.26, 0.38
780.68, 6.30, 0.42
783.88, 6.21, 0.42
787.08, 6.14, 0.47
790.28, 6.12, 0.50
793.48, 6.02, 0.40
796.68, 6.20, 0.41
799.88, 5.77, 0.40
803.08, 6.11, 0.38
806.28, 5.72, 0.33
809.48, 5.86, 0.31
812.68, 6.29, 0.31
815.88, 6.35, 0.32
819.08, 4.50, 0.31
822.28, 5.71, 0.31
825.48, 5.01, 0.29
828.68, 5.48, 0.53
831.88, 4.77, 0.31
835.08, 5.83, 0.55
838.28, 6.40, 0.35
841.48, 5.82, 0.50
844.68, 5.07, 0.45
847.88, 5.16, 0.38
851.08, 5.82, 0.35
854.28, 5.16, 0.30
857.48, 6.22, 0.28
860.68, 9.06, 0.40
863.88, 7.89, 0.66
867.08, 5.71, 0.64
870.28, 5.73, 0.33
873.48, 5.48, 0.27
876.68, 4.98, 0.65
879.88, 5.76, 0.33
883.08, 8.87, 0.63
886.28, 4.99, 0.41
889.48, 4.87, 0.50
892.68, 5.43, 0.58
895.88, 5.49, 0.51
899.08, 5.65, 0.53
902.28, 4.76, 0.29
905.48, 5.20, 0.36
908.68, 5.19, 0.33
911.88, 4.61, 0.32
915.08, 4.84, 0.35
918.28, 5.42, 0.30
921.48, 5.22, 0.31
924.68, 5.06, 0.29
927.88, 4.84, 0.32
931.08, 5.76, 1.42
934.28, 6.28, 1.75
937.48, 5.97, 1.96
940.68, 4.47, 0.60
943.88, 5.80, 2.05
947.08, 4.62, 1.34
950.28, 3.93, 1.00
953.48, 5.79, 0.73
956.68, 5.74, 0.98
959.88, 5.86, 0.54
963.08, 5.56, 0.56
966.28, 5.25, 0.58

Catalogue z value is 0.311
